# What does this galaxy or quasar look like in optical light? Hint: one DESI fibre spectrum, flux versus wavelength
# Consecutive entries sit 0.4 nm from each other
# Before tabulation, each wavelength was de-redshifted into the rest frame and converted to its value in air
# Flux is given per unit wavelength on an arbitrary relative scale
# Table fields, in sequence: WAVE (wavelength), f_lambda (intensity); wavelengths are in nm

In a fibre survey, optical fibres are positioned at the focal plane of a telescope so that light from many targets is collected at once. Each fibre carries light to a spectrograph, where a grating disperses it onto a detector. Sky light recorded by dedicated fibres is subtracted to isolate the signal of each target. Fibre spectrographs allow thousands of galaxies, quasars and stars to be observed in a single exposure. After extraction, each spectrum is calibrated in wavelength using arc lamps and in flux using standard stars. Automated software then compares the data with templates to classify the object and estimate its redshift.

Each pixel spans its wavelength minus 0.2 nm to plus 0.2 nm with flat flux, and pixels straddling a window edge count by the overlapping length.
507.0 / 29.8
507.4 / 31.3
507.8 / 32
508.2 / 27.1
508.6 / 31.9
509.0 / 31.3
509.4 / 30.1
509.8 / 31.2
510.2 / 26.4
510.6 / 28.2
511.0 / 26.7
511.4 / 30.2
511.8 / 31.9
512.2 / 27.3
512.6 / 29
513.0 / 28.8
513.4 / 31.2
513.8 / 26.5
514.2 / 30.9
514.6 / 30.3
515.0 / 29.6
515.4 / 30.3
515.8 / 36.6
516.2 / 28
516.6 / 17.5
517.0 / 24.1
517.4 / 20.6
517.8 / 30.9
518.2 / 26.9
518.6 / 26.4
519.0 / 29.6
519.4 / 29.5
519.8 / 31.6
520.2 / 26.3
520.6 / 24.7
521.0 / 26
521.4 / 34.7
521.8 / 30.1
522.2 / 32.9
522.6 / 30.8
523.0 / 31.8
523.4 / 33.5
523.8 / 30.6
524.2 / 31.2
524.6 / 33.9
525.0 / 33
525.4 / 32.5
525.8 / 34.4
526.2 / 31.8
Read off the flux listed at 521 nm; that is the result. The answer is 26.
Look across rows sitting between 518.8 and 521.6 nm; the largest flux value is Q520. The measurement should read 34.7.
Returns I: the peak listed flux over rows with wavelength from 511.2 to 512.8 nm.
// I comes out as 31.9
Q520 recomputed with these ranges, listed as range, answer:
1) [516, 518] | 30.9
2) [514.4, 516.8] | 36.6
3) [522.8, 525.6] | 33.9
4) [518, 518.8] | 26.9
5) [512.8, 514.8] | 31.2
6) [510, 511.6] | 30.2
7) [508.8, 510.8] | 31.3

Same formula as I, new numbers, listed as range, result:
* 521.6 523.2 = 32.9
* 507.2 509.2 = 32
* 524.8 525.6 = 33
